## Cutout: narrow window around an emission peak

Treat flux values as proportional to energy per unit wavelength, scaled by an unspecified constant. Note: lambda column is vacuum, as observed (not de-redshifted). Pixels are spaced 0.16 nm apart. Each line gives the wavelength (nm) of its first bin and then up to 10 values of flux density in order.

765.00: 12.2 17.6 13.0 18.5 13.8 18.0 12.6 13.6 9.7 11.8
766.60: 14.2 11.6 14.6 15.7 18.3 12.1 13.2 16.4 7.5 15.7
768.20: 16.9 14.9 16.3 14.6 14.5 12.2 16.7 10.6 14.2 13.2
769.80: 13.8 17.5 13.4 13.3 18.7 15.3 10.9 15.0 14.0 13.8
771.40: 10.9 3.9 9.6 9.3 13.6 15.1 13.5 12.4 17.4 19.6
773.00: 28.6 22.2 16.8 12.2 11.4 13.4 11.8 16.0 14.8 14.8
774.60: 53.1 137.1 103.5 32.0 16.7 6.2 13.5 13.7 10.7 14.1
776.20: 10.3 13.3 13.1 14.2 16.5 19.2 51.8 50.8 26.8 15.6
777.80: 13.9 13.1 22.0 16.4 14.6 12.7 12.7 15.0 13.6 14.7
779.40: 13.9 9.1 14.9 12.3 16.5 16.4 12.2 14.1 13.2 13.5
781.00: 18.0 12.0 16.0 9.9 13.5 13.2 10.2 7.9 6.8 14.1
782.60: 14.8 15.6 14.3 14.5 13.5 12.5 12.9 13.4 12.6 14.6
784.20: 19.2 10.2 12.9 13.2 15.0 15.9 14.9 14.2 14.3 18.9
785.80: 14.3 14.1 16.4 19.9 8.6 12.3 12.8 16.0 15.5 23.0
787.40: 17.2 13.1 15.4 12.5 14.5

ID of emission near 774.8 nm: H-alpha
